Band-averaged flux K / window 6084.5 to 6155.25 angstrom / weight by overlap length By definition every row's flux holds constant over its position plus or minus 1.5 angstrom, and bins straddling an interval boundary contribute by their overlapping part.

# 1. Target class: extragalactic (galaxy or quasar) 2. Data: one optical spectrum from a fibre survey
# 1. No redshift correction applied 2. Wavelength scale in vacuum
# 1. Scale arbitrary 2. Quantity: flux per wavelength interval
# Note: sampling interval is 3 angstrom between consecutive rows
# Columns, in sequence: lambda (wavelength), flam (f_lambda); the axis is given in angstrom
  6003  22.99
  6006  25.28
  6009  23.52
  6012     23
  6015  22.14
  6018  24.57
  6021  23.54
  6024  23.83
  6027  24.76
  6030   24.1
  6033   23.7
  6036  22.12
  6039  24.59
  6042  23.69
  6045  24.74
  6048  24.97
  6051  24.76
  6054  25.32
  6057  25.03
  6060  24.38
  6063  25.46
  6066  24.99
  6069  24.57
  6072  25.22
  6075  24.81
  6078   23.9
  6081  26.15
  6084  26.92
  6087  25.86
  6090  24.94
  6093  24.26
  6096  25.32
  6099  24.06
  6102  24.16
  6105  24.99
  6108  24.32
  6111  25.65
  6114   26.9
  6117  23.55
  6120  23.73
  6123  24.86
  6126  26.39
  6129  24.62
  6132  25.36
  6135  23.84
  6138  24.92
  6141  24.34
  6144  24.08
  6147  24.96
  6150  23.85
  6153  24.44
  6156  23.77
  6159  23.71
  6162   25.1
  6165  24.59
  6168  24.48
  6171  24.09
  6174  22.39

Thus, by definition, 24.8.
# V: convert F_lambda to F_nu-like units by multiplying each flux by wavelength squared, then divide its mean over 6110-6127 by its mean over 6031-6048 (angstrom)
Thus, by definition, 1.08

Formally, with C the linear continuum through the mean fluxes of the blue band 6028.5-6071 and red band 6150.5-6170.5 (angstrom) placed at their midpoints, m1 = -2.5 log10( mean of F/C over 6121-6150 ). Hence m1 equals -0.02 mag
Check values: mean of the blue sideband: 24.5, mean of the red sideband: 24.3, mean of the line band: 24.8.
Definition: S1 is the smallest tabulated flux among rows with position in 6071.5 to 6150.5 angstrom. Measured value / 23.55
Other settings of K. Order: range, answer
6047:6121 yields 25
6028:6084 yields 24.6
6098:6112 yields 24.6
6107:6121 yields 24.9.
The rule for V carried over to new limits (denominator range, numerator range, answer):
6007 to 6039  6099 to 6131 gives 1.09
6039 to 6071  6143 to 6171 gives 1.01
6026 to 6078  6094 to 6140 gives 1.03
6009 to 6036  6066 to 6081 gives 1.07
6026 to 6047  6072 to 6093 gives 1.07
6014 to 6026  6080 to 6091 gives 1.12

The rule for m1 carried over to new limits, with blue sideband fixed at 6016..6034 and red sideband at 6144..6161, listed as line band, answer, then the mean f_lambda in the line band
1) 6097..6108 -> -0.014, 24.4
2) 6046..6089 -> -0.047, 25.2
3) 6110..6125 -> -0.037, 25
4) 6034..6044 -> 0.023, 23.5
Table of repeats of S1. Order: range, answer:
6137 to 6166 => 23.71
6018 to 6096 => 22.12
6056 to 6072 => 24.38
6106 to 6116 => 24.32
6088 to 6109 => 24.06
